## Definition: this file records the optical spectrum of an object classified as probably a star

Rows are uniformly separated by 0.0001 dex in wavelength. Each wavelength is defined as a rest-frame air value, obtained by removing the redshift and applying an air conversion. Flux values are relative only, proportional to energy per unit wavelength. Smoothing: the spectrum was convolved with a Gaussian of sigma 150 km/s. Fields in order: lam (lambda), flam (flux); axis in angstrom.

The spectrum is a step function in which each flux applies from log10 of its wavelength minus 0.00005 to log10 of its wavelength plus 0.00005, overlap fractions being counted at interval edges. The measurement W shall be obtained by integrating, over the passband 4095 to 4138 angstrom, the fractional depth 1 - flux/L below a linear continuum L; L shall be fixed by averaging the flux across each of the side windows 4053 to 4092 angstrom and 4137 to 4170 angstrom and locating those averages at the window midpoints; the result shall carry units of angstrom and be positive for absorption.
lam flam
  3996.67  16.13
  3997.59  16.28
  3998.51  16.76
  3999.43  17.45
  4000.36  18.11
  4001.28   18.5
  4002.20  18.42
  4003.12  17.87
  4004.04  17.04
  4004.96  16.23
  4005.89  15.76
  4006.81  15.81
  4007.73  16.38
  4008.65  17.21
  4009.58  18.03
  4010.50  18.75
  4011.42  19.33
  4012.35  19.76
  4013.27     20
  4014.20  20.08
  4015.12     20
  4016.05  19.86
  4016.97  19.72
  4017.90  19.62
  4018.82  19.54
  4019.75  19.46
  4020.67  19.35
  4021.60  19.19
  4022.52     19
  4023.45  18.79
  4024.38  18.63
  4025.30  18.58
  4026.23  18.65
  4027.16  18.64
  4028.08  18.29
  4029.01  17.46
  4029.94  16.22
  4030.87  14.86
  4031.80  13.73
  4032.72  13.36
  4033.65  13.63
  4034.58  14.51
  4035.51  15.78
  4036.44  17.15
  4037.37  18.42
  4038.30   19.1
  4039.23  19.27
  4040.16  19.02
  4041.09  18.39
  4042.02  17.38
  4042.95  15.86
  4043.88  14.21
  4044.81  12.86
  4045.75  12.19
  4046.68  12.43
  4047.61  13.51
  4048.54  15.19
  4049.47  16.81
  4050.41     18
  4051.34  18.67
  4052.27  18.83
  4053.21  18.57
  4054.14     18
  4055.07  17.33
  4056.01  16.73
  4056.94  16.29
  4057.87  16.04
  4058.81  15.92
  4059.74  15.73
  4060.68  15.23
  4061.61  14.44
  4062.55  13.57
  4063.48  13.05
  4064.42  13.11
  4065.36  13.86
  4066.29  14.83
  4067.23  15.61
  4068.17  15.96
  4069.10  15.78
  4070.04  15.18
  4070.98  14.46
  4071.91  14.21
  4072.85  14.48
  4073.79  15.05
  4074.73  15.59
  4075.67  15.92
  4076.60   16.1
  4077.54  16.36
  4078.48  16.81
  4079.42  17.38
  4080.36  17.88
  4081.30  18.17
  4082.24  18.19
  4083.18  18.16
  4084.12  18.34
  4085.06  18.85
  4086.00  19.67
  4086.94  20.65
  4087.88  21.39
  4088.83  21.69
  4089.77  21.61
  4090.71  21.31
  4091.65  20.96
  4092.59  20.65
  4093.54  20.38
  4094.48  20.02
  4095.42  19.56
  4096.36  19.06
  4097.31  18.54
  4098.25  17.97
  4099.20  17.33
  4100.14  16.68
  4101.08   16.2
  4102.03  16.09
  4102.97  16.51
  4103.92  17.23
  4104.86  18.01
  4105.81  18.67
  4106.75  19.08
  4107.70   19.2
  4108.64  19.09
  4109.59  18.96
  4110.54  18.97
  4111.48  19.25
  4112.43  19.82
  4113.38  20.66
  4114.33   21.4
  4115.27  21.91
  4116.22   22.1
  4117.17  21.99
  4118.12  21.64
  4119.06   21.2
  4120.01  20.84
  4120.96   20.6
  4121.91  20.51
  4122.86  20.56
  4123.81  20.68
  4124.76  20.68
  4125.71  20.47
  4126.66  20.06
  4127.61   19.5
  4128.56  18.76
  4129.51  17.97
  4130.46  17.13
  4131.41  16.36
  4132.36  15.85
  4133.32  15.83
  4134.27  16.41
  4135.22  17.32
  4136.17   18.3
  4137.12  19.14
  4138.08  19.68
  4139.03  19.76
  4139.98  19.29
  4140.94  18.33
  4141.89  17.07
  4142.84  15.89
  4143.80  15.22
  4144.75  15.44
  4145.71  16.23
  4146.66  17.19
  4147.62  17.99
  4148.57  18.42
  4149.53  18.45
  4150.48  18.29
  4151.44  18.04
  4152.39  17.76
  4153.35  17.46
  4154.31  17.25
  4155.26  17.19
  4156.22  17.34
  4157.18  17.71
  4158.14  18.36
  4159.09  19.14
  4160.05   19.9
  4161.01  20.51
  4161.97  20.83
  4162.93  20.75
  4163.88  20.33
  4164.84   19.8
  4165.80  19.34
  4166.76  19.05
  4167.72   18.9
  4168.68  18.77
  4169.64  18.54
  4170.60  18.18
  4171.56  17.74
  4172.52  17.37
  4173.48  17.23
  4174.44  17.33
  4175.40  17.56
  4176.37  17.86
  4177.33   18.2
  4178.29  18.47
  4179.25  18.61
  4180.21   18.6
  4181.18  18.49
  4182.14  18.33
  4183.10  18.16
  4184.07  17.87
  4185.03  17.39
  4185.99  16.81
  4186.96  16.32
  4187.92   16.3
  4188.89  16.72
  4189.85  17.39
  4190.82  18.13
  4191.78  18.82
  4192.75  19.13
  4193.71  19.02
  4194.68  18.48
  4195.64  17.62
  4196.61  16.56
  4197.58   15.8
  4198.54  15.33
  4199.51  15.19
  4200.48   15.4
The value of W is -3.2 angstrom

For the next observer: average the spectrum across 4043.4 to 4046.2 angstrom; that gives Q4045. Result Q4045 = 13.1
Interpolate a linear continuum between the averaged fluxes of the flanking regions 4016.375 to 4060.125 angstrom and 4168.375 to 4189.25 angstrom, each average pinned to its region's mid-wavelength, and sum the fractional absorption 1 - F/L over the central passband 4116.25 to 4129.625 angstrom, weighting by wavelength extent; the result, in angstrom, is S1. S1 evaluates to -2.3 angstrom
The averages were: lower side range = 17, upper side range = 17.8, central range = 20.5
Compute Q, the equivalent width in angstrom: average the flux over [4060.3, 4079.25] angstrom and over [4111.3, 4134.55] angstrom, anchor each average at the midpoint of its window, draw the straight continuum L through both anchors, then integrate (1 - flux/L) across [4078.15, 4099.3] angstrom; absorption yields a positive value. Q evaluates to -3.4 angstrom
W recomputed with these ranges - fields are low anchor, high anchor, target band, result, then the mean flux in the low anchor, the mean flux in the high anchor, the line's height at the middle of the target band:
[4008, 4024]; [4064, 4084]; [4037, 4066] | 2.0 angstrom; 19.2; 15.9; 17.2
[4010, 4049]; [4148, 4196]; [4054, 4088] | 2.7 angstrom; 17.4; 18.3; 17.6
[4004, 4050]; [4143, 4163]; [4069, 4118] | -2.4 angstrom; 17.3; 18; 17.6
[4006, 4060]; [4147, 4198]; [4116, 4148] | -1.3 angstrom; 17.3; 18.2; 17.9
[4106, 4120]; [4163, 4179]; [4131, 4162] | 2.4 angstrom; 20.4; 18.5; 19.3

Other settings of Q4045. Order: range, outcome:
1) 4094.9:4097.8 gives 19.1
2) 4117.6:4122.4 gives 21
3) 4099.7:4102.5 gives 16.3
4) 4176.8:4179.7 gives 18.5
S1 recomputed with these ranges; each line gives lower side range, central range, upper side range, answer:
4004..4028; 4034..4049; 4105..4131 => 2.40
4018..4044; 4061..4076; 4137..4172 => 2.57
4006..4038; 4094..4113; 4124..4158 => -0.50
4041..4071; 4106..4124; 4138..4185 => -3.55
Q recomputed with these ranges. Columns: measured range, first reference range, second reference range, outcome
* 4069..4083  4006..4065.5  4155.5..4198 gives 0.97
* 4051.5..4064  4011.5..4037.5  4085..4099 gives 1.86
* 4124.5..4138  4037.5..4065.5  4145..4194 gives -0.49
